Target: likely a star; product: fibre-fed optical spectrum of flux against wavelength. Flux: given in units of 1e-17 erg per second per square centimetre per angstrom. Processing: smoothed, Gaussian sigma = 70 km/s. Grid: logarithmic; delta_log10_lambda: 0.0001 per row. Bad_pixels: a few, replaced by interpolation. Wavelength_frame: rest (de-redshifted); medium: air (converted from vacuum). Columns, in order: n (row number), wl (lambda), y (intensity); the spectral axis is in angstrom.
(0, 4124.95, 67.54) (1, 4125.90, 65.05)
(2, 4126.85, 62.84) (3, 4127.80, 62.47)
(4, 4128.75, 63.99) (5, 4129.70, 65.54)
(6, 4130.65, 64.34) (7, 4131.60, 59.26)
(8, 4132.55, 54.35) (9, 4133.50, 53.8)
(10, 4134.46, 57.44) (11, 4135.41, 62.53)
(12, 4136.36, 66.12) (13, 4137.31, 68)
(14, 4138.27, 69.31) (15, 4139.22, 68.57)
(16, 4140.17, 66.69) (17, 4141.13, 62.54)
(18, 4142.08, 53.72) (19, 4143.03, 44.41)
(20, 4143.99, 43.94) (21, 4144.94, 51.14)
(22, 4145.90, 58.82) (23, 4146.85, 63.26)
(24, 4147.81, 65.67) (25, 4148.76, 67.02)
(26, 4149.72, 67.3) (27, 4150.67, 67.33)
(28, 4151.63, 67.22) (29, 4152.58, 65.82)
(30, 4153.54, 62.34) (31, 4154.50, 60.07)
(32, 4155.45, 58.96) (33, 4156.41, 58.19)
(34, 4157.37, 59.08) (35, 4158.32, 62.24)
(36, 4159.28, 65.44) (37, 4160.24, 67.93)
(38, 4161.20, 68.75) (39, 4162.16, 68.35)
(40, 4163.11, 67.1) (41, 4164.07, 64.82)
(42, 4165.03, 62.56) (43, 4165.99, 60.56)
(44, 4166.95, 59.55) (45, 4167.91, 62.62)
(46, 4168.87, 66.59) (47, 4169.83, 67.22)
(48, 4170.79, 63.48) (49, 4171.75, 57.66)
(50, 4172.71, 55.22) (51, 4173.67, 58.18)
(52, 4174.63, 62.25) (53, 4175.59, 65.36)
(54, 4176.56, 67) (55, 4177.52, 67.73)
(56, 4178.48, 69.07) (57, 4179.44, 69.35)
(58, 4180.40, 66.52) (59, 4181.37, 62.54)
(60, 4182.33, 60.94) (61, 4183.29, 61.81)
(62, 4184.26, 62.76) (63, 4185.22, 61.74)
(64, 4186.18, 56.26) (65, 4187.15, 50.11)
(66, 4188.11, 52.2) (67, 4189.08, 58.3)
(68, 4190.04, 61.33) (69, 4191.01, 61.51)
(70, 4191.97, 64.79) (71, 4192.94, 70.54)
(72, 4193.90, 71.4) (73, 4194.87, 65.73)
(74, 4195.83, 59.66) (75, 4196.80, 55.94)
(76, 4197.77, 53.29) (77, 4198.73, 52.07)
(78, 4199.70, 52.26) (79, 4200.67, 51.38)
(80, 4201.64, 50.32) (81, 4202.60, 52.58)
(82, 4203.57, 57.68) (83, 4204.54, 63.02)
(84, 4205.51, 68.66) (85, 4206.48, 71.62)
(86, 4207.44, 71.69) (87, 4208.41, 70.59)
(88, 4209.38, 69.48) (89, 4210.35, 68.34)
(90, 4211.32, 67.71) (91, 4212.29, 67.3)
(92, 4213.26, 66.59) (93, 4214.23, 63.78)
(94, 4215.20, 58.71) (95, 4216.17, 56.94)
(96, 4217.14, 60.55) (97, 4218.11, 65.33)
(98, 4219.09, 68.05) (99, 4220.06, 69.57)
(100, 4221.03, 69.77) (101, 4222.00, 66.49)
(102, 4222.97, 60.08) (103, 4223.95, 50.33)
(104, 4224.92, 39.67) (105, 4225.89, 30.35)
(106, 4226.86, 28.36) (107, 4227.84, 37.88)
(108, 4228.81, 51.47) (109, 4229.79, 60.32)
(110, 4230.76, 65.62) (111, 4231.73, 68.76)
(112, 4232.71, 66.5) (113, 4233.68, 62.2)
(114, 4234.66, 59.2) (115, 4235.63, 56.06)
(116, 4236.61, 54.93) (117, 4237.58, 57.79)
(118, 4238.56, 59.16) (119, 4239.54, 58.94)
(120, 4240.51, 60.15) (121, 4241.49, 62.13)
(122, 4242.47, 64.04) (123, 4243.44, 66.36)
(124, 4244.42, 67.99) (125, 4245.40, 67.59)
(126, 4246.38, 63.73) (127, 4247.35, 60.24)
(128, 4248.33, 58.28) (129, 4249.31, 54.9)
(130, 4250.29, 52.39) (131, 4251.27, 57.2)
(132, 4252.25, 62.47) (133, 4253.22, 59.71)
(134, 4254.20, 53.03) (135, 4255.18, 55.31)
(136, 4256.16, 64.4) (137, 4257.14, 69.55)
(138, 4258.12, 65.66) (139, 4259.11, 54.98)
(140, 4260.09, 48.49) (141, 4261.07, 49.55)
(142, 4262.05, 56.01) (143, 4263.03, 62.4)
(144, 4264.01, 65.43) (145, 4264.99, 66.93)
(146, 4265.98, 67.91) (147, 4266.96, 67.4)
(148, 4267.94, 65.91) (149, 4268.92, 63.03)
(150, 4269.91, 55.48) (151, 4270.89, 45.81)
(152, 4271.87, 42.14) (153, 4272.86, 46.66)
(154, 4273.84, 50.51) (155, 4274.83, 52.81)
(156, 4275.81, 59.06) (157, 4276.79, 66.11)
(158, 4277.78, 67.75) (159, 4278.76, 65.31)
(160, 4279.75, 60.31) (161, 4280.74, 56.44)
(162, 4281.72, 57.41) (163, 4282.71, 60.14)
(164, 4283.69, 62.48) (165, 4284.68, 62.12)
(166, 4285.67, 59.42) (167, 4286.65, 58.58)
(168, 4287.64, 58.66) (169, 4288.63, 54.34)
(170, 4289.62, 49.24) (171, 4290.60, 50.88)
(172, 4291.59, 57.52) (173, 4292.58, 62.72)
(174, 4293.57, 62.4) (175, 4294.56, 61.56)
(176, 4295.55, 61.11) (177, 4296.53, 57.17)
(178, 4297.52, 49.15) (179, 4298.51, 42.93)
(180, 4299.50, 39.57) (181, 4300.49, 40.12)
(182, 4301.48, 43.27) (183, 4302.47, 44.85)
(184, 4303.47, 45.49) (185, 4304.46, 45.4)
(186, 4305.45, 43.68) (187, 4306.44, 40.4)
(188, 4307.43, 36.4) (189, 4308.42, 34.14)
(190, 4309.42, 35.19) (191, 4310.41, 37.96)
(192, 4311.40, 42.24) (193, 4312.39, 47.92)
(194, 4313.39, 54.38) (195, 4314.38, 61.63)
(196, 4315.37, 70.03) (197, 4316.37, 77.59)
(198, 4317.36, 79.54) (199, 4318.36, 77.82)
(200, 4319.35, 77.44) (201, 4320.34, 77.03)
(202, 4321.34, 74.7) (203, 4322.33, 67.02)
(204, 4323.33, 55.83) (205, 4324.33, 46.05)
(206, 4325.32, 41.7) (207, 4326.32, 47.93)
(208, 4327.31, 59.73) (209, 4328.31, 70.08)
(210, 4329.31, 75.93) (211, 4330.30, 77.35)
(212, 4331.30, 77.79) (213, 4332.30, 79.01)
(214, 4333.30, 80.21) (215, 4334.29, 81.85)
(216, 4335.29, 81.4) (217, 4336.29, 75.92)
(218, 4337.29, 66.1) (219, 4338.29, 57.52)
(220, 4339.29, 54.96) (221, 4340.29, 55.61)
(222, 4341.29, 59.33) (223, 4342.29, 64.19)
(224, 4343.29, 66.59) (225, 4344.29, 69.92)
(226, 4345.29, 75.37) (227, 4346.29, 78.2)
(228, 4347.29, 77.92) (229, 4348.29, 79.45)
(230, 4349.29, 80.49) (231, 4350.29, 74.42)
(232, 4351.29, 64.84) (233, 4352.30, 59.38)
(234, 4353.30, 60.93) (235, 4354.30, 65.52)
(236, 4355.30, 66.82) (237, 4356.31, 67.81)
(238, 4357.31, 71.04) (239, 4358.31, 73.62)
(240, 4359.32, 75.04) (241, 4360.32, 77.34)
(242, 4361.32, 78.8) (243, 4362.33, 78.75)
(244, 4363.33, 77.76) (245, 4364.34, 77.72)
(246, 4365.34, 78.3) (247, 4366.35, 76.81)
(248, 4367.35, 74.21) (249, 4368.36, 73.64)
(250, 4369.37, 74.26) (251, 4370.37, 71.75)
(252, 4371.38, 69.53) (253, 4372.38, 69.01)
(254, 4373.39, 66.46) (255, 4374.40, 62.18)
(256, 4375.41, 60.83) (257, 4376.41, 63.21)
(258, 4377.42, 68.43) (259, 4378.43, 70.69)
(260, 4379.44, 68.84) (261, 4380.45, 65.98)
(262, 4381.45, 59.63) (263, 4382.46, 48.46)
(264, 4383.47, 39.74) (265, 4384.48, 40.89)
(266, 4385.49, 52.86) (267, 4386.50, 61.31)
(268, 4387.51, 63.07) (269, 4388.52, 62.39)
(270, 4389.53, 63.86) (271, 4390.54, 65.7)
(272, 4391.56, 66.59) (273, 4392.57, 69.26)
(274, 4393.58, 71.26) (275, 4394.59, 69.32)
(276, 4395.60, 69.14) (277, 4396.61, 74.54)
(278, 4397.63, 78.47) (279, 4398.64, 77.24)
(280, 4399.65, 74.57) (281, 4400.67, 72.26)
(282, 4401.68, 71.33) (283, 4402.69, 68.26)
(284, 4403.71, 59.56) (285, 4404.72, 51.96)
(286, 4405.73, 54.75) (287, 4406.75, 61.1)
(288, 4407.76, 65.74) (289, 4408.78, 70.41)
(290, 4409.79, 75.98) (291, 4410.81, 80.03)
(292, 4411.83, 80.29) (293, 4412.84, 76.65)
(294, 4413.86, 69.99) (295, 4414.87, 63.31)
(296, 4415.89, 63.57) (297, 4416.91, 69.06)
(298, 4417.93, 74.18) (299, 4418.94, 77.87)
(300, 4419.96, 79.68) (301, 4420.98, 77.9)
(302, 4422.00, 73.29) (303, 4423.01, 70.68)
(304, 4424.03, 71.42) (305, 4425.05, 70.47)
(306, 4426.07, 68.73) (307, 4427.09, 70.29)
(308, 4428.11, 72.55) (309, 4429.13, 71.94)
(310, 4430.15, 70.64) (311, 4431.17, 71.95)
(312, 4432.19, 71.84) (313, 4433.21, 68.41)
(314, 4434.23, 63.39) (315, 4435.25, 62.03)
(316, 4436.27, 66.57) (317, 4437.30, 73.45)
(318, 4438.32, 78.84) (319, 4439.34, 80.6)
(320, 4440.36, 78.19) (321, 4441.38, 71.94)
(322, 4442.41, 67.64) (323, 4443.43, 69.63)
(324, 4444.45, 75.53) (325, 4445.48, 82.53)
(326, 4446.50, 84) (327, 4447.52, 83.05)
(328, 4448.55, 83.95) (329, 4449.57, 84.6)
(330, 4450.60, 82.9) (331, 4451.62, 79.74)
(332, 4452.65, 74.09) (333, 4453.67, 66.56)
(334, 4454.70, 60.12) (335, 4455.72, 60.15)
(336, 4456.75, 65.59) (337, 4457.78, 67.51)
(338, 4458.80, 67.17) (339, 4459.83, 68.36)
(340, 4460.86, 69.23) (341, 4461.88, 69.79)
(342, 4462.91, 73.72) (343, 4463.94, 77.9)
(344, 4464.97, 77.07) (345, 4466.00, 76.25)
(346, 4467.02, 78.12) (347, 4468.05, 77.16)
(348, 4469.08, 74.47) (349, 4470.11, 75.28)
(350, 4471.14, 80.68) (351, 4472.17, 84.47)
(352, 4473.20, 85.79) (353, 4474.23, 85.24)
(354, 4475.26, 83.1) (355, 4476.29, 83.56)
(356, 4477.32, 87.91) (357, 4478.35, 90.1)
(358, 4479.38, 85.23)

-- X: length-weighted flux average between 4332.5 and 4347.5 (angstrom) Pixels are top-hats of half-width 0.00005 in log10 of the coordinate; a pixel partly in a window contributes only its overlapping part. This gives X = 69.7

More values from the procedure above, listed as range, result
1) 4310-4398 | 67.3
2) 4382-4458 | 69.7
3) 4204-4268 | 60.6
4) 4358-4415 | 68.1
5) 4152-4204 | 61.4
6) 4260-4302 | 56.6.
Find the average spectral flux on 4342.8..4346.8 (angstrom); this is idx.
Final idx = 72.6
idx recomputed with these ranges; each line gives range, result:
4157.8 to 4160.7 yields 65.1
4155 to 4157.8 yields 58.6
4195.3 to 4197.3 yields 57.9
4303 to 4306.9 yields 43.8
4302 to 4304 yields 45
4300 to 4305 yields 43.8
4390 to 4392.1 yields 65.9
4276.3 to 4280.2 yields 64.9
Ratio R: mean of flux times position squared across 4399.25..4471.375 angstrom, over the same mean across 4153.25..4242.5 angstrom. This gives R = 1.32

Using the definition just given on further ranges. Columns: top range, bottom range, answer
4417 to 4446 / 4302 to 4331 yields 1.34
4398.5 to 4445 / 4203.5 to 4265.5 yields 1.28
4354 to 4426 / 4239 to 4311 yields 1.30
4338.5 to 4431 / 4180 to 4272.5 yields 1.24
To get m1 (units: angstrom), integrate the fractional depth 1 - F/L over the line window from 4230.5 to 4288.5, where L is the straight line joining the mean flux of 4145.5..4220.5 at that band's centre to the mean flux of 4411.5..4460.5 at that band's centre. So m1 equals 5.3 angstrom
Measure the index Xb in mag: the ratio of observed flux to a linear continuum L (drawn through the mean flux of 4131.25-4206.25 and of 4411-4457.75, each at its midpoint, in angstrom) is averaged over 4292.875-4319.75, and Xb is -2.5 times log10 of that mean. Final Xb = 0.28 mag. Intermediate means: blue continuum 61.4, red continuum 72.9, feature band 52.2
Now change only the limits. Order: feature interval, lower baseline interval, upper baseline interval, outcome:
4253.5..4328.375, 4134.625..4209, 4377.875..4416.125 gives 0.14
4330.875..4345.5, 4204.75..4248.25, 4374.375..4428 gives -0.07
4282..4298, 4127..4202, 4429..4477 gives 0.16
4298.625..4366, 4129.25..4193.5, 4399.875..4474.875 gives 0.08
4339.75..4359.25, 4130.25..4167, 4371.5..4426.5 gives -0.05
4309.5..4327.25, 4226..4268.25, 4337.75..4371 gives 0.11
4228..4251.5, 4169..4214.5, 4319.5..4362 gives 0.07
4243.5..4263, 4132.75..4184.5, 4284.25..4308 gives -0.09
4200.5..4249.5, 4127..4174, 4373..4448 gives 0.06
